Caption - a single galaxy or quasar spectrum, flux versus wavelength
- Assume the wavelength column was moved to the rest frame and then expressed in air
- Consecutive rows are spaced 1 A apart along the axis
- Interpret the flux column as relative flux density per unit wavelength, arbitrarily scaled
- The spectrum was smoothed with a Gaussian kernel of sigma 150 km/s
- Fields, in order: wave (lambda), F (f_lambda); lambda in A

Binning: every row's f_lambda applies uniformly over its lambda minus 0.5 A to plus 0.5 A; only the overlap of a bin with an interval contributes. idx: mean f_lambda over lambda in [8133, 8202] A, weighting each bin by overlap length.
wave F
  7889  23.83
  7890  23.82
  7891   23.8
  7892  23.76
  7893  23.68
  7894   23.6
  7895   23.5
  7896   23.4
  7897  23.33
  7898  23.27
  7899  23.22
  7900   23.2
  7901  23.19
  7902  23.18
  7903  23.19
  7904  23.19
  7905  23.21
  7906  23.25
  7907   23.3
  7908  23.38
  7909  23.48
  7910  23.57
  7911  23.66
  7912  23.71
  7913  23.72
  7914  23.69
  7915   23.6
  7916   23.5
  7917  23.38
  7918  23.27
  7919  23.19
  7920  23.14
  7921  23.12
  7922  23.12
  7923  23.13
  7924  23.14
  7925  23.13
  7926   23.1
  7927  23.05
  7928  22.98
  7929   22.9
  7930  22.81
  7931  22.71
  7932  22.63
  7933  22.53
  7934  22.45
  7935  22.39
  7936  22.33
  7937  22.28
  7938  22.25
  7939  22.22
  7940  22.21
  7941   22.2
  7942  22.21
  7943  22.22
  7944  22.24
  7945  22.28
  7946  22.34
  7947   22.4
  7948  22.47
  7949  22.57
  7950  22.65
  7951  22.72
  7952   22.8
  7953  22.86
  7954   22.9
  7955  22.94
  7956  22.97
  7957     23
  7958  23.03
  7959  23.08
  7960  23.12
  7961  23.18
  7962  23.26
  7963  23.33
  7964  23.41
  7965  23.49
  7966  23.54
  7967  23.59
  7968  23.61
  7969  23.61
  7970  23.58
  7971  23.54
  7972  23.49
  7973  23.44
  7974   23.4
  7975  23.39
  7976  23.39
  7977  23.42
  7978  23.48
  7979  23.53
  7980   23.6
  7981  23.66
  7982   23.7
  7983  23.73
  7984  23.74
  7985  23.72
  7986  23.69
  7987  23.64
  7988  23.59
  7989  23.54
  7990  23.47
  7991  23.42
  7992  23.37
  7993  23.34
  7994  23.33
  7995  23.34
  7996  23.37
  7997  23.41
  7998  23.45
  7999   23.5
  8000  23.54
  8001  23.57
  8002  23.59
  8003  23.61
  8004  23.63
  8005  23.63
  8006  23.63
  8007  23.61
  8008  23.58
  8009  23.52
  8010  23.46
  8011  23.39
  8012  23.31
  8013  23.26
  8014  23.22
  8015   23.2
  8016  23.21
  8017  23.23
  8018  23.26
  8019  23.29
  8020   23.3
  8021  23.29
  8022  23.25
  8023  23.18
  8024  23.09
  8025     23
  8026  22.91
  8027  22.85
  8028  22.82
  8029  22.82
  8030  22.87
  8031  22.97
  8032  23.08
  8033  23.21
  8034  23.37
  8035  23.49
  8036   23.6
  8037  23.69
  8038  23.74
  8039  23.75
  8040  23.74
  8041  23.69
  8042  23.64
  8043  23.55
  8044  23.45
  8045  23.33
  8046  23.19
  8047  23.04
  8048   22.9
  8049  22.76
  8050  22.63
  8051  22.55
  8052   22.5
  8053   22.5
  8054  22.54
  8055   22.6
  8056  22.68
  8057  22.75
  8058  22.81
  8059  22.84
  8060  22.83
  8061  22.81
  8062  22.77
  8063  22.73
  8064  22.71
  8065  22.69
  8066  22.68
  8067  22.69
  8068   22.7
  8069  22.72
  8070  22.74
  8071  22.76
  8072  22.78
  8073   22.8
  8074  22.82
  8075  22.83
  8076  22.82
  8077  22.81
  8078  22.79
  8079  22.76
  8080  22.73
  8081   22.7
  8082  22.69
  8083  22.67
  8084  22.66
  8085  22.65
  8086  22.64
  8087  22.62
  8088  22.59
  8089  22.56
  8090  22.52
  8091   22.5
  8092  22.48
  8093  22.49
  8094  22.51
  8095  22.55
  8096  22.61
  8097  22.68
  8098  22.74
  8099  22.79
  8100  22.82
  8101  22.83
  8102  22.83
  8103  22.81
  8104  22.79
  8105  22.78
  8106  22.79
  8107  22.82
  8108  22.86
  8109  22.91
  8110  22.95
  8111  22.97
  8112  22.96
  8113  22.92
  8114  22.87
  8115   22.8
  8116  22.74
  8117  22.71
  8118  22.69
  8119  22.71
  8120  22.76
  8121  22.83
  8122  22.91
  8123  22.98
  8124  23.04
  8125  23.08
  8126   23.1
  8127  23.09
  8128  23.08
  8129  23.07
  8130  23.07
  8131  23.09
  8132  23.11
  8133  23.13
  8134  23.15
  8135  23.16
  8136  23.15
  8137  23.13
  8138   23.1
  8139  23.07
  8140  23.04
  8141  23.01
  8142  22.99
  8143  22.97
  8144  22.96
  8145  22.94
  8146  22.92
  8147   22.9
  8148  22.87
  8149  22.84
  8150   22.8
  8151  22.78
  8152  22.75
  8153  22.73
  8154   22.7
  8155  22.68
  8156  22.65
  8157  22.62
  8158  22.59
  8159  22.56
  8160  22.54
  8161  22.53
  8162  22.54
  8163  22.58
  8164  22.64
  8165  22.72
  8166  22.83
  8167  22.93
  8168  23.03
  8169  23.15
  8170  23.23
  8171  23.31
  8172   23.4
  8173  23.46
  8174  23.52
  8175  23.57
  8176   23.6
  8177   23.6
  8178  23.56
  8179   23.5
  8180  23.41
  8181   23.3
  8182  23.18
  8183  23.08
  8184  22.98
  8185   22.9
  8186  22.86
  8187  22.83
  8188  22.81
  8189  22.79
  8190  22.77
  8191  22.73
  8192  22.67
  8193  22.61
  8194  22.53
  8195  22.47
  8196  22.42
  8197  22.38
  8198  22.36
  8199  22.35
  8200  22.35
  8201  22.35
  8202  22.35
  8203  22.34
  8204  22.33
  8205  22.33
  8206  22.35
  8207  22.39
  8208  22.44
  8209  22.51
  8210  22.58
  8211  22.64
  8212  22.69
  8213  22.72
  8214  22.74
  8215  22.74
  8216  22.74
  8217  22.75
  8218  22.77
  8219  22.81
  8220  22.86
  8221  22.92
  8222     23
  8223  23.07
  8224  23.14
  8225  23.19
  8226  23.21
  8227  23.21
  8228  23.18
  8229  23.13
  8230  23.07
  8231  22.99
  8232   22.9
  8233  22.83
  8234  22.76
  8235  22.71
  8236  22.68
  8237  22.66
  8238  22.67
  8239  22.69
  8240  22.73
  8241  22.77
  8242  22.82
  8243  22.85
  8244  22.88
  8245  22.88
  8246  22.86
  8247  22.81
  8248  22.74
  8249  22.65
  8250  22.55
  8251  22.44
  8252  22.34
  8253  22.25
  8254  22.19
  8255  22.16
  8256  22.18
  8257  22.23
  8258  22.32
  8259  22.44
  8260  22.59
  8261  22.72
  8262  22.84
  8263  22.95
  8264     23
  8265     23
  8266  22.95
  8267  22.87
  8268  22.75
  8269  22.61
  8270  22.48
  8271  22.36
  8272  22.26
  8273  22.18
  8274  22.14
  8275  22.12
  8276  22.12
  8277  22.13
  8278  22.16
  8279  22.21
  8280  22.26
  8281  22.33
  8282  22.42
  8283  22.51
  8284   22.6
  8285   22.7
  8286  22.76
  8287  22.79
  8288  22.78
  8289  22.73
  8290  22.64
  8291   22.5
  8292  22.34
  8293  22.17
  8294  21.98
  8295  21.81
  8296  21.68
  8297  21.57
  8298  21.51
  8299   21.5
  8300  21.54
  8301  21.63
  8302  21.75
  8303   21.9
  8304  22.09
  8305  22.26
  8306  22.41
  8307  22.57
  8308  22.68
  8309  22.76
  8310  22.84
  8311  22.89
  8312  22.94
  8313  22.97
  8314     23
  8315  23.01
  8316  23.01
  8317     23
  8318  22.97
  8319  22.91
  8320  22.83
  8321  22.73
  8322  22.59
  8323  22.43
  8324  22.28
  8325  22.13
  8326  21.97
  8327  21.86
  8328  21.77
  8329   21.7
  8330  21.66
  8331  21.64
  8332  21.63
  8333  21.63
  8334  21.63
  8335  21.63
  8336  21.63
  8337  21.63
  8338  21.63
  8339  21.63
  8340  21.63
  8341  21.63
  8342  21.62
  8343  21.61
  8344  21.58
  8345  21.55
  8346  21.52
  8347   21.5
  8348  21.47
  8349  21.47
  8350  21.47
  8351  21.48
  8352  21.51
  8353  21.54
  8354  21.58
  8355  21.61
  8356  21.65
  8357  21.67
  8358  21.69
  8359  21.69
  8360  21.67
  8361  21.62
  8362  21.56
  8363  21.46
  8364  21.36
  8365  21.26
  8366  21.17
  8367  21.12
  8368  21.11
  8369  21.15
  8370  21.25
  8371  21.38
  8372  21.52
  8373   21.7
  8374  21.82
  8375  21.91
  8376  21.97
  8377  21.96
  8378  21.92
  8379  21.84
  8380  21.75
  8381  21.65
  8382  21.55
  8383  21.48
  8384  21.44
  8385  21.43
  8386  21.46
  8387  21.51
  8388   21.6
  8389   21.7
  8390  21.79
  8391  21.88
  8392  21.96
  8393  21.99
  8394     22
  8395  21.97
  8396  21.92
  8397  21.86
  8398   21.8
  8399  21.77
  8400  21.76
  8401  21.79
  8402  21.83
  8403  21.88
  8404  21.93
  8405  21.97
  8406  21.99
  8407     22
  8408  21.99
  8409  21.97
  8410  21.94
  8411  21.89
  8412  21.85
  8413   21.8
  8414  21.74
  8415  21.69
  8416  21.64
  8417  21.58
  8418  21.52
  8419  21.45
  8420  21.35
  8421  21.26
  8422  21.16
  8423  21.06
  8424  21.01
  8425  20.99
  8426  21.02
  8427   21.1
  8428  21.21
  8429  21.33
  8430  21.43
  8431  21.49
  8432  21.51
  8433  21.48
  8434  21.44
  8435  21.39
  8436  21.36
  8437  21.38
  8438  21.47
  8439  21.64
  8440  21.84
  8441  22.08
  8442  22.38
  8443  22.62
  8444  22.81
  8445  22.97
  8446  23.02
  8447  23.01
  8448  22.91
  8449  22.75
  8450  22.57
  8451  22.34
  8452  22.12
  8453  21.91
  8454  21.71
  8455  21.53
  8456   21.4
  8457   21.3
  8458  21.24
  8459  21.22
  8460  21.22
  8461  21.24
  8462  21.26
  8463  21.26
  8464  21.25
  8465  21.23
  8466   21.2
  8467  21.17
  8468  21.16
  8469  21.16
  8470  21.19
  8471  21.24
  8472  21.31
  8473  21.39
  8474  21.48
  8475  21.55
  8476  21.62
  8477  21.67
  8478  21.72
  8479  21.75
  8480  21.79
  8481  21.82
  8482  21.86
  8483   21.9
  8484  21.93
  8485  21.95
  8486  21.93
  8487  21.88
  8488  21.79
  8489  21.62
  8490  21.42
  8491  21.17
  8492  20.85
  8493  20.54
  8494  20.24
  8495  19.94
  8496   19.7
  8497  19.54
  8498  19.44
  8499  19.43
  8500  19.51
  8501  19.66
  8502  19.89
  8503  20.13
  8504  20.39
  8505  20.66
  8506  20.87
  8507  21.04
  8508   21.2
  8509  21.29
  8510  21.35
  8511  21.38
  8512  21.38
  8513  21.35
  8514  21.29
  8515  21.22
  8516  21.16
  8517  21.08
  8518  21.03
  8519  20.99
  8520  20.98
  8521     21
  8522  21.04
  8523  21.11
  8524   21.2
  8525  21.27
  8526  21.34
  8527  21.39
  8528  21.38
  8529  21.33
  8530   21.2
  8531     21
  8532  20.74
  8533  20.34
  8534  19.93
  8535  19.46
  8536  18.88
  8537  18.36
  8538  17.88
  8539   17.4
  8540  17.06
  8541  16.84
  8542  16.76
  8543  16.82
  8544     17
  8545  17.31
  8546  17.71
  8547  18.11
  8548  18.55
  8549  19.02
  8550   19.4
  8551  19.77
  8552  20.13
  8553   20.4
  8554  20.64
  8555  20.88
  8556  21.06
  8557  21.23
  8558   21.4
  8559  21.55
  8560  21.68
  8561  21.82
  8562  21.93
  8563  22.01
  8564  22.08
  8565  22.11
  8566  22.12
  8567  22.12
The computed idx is 22.9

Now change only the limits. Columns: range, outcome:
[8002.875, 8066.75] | 23.1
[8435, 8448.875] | 22.2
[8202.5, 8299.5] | 22.6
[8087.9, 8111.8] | 22.7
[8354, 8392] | 21.6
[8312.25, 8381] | 21.8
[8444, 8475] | 21.7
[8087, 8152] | 22.9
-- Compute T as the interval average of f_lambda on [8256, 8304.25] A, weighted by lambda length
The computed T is 22.3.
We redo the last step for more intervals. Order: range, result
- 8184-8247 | 22.7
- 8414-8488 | 21.6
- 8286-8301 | 22.1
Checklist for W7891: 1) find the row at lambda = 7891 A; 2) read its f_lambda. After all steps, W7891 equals 23.8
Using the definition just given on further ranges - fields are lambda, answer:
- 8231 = 22.99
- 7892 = 23.76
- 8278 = 22.16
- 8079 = 22.76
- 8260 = 22.59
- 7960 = 23.12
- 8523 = 21.11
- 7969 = 23.61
